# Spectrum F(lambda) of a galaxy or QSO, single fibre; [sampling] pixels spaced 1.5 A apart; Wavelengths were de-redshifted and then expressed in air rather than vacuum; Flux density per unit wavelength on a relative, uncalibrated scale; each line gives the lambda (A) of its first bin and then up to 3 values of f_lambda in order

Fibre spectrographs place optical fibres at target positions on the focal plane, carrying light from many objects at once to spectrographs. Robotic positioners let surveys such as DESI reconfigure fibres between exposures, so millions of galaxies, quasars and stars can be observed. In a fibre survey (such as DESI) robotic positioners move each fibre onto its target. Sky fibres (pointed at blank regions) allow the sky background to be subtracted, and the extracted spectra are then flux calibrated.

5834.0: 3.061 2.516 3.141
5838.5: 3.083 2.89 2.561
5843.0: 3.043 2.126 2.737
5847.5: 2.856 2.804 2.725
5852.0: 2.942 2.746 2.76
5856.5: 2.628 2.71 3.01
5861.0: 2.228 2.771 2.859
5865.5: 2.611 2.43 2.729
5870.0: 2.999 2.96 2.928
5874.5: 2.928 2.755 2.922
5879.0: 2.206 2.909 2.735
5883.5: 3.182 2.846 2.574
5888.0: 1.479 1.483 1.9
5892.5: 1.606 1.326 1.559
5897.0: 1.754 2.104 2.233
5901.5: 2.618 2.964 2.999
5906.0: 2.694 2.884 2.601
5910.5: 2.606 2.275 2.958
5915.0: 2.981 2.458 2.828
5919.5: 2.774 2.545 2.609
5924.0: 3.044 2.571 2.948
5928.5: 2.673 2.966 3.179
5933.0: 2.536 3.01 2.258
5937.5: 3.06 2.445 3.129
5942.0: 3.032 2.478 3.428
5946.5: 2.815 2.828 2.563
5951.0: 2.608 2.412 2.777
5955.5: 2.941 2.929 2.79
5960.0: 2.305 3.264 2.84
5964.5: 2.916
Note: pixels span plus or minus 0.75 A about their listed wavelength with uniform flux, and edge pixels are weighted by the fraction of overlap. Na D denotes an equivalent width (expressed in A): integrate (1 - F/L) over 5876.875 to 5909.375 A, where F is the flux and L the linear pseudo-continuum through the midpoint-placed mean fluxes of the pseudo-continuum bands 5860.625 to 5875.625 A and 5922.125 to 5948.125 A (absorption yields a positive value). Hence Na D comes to 5.2 A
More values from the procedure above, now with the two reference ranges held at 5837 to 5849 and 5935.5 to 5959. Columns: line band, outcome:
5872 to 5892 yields 1.9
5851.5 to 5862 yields 0.3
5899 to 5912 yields 0.6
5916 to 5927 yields 0.3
